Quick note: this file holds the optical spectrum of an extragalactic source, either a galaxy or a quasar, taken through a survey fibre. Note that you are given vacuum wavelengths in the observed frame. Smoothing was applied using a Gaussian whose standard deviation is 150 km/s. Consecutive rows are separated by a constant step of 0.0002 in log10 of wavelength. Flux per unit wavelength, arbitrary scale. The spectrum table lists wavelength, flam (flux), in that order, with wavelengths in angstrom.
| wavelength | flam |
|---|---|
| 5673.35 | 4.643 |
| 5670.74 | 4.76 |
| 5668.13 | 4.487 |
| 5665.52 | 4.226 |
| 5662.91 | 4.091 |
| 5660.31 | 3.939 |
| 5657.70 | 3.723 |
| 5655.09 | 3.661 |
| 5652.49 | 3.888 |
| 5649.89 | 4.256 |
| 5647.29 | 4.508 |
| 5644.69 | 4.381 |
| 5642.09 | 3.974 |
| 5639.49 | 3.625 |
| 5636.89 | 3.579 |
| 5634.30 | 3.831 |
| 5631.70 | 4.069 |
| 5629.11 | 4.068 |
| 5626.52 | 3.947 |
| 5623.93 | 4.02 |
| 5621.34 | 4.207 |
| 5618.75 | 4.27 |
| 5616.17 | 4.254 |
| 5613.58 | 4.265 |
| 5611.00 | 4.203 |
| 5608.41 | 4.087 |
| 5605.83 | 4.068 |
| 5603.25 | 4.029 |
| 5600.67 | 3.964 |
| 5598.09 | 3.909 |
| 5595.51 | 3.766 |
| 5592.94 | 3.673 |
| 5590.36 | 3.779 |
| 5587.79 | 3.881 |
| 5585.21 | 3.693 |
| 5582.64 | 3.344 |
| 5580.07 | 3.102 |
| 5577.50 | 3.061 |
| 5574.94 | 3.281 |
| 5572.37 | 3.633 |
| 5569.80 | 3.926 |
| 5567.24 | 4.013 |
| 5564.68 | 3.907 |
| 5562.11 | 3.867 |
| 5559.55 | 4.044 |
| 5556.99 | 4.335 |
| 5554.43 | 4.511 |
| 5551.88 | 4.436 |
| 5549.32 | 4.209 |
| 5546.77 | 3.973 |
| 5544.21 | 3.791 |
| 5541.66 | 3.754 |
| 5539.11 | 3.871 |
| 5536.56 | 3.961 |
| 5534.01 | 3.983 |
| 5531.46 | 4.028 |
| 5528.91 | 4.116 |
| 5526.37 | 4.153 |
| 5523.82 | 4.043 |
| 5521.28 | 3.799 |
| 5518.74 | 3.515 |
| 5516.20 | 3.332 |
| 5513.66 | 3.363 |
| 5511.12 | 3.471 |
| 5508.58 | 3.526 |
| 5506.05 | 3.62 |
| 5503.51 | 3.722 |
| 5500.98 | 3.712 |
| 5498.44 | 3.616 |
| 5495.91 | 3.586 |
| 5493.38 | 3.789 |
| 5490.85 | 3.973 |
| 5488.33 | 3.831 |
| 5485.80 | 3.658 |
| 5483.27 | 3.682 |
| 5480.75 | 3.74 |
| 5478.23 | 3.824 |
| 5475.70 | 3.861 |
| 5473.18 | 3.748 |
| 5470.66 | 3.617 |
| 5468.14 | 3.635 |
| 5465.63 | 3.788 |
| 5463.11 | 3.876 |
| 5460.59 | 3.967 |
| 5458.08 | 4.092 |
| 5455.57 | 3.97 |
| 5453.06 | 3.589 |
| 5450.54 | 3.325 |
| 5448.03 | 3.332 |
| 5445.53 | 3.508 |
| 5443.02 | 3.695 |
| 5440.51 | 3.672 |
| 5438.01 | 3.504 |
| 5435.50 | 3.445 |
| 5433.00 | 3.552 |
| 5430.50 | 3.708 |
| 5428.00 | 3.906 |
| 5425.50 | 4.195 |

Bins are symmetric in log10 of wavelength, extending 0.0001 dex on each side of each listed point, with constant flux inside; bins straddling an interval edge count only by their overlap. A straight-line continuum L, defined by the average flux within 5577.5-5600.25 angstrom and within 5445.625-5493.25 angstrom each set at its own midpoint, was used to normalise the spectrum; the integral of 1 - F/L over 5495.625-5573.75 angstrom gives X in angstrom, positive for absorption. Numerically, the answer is -4.06 angstrom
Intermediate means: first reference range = 3.75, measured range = 3.87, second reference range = 3.62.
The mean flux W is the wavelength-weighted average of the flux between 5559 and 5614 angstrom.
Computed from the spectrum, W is 3.78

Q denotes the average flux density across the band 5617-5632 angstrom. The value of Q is 4.11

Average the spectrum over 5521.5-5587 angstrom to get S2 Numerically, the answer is 3.88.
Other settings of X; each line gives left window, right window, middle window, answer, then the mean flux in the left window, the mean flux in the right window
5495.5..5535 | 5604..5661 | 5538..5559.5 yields -1.7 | 3.73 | 4.04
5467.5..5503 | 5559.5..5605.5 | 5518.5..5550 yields -1.9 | 3.74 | 3.71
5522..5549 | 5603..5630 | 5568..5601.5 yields 3.7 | 3.97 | 4.13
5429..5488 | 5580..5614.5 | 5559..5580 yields 0.9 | 3.69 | 3.86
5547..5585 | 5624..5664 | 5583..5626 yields -1.0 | 3.83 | 3.97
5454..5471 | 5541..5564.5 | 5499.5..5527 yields 2.4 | 3.86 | 4.1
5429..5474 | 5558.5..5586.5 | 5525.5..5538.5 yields -1.4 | 3.67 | 3.62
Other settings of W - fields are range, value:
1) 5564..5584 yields 3.52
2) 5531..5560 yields 4.08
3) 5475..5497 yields 3.77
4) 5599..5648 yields 4.06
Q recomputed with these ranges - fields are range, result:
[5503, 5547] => 3.78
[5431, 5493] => 3.71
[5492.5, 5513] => 3.62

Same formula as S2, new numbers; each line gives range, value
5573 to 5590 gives 3.42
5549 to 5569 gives 4.16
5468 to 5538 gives 3.75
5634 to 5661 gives 3.95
